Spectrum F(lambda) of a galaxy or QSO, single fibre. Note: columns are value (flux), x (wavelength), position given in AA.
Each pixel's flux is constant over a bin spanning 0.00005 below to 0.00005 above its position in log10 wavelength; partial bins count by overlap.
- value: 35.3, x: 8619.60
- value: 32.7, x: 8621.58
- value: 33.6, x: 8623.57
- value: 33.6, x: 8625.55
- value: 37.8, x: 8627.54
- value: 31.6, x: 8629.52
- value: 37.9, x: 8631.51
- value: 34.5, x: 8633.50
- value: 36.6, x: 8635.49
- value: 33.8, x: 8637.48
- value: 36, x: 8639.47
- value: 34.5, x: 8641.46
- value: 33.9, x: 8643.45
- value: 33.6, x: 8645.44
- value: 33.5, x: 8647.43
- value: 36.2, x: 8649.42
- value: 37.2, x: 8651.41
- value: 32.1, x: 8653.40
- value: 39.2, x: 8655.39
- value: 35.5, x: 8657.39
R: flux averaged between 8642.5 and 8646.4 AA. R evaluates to 33.8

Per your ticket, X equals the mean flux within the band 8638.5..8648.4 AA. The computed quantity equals 34.3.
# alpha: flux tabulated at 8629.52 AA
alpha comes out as 31.6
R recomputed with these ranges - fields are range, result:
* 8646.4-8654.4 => 34.8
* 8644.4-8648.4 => 33.6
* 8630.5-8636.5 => 36.3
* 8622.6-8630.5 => 34.2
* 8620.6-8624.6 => 33.2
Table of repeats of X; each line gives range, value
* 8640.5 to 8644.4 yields 34.2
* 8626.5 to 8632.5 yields 35.8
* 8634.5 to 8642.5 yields 35.2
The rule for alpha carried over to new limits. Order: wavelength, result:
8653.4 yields 32.1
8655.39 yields 39.2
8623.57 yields 33.6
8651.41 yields 37.2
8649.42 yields 36.2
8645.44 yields 33.6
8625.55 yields 33.6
